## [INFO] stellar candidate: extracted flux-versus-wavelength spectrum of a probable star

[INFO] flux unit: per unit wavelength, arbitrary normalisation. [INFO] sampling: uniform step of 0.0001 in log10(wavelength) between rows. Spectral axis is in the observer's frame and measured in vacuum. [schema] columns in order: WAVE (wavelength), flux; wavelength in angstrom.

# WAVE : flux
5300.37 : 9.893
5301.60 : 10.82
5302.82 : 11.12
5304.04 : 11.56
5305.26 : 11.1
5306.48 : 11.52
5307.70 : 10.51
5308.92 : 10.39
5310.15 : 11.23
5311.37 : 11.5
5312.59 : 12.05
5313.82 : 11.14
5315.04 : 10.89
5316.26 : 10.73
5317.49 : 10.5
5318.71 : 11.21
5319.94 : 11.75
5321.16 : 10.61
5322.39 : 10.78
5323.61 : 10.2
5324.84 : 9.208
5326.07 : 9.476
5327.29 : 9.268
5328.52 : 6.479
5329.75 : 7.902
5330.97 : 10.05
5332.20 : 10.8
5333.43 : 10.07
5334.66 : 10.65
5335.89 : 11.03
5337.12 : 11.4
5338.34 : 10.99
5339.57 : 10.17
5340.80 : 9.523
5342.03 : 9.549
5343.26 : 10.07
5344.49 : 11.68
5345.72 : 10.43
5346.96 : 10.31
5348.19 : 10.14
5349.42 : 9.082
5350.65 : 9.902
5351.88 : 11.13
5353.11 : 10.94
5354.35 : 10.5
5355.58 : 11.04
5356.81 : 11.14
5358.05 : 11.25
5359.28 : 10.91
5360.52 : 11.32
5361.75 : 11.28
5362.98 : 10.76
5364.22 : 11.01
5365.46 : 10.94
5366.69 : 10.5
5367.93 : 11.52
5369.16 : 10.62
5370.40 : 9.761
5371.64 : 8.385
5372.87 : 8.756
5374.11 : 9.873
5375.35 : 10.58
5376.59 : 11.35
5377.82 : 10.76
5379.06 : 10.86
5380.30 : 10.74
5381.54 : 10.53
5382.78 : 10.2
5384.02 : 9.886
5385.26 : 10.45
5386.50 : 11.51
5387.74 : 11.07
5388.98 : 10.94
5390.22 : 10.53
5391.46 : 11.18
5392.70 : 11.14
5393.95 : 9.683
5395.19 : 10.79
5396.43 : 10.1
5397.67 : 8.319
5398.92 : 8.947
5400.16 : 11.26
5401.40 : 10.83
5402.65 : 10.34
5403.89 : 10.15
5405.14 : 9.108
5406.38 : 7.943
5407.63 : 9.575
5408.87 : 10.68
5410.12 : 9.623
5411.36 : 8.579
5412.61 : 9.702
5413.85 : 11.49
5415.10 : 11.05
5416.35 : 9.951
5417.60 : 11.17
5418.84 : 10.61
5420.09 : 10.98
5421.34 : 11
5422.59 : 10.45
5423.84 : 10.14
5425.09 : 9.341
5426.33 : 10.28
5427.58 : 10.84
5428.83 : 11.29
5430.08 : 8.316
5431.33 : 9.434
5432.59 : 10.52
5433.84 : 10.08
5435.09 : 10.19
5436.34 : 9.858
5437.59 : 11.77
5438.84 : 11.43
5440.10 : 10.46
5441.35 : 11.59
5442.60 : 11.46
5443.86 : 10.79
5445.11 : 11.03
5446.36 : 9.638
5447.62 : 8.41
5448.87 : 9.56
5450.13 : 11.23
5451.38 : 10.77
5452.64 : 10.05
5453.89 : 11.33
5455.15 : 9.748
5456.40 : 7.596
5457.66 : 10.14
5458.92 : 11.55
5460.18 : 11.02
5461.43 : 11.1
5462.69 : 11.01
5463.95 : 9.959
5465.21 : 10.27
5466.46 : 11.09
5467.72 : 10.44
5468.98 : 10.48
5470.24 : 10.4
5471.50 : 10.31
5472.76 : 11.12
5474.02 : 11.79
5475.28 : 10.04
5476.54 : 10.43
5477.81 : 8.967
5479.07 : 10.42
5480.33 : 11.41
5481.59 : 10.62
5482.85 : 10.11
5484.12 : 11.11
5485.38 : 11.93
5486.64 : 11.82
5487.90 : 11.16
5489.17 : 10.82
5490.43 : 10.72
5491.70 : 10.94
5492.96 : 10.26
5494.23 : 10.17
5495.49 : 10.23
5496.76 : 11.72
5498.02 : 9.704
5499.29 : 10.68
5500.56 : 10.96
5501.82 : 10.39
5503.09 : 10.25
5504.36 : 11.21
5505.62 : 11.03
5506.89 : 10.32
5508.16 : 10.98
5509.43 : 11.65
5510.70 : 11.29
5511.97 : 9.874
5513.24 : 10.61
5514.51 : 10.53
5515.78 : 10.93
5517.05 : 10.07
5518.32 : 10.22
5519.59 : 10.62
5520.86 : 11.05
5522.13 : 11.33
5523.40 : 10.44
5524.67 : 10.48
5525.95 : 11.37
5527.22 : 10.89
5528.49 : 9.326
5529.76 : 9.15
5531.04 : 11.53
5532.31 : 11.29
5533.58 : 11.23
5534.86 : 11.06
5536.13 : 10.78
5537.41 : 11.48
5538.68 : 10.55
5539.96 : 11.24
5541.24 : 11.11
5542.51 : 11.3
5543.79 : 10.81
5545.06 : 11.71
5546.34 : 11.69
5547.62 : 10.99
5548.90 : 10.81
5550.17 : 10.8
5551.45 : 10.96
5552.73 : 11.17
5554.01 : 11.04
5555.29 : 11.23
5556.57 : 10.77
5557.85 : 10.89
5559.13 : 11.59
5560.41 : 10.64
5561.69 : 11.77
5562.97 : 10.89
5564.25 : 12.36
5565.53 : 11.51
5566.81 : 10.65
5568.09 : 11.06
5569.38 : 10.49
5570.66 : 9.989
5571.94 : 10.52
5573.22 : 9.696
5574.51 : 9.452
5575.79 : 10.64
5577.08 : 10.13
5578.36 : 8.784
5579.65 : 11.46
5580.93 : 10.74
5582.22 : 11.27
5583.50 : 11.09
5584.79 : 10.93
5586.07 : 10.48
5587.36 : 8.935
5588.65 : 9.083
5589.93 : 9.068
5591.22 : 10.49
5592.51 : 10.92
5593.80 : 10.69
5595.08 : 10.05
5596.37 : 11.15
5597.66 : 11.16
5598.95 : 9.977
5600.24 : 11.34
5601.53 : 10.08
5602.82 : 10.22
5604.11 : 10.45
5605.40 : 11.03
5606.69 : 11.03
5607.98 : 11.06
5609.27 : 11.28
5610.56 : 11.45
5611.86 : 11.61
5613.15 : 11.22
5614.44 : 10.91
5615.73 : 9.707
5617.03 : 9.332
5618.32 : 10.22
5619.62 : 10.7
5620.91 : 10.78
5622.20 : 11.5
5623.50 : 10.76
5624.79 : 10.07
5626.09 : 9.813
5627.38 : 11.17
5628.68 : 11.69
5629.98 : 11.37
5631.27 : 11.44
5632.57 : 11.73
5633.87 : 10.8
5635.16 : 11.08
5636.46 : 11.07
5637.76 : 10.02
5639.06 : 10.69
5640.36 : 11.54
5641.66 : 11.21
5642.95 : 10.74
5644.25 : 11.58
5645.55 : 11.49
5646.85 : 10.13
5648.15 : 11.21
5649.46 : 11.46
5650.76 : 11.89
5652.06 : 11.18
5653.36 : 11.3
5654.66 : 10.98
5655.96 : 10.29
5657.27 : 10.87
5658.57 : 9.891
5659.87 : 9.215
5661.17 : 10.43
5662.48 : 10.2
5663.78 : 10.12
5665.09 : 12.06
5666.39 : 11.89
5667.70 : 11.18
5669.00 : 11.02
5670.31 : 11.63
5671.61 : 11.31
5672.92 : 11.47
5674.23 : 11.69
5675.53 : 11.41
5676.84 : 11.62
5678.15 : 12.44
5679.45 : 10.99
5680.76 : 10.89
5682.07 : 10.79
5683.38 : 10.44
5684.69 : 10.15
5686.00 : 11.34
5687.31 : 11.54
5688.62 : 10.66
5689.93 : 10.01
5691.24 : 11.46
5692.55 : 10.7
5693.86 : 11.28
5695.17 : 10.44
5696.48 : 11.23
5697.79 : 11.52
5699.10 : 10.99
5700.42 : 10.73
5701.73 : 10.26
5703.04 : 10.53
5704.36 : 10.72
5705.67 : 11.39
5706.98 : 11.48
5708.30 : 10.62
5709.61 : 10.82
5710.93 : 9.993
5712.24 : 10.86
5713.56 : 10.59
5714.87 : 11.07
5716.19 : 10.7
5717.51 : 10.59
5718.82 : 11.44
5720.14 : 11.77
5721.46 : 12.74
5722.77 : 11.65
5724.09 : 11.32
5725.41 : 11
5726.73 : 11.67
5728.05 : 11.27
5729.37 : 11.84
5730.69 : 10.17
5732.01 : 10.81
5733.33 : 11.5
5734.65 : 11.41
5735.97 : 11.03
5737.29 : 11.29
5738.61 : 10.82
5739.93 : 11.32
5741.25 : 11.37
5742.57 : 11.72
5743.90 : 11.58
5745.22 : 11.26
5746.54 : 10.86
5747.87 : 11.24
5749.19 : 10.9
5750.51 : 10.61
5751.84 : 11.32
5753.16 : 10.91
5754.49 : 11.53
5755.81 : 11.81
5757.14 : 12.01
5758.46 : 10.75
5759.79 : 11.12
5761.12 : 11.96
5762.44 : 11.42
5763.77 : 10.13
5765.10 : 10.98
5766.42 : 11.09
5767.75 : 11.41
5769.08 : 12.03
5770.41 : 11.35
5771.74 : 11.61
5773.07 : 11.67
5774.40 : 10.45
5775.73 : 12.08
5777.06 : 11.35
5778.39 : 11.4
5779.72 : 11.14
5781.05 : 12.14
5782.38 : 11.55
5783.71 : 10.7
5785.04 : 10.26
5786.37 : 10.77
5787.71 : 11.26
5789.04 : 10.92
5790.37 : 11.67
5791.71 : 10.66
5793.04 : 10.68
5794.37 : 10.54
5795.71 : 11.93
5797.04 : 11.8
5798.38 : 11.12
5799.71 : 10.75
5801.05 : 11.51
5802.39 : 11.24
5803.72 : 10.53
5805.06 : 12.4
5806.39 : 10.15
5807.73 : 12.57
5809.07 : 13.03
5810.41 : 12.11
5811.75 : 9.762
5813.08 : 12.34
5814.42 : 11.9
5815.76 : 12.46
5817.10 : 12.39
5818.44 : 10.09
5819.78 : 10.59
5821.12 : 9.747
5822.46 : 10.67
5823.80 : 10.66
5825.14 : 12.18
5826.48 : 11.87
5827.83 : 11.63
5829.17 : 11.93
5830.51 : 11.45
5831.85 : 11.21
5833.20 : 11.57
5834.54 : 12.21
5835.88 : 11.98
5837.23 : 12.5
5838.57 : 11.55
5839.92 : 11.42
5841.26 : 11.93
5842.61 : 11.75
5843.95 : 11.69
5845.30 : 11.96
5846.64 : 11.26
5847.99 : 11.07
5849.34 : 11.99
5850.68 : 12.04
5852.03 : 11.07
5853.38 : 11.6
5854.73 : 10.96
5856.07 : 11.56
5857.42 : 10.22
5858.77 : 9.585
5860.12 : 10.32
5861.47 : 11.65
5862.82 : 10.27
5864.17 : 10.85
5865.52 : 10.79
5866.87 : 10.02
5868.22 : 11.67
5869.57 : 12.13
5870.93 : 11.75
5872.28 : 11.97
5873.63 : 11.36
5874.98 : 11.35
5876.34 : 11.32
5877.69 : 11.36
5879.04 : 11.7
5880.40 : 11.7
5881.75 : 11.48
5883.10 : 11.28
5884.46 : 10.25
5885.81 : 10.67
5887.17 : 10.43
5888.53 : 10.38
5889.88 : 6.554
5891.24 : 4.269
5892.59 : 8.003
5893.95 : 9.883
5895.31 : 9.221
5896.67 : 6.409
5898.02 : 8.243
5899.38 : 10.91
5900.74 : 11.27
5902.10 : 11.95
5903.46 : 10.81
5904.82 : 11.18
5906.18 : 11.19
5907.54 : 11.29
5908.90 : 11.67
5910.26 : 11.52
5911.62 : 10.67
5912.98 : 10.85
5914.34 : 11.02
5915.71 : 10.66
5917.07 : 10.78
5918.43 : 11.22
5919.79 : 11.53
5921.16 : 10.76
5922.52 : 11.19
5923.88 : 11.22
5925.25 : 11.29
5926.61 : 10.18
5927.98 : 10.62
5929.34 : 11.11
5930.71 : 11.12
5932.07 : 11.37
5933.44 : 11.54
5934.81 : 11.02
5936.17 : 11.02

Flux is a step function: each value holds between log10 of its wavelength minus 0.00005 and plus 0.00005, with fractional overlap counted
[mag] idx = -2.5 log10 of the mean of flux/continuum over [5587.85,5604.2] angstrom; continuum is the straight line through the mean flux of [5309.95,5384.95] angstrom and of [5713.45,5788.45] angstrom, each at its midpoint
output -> 0.06 mag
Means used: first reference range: 10.4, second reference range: 11.3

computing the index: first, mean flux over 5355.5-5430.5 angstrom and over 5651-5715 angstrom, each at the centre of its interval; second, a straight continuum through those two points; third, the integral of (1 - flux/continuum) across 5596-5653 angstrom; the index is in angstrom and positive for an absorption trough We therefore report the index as -0.5 angstrom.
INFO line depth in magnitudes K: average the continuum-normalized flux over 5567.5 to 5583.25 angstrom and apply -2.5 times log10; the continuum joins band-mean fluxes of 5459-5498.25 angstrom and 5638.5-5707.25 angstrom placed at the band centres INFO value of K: 0.05 mag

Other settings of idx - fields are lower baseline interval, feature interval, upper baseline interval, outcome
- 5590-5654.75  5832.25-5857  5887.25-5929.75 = -0.12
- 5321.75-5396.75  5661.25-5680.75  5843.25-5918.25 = -0.07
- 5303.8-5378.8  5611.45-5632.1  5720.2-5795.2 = 0.02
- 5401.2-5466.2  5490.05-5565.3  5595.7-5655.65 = -0.03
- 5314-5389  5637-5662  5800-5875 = 0.02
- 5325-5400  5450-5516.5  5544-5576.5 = 0.00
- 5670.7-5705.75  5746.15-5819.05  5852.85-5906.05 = -0.06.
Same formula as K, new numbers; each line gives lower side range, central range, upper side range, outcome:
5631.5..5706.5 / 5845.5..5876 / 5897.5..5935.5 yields -0.015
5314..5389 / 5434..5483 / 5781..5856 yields 0.015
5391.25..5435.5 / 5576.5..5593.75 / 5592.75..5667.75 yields 0.044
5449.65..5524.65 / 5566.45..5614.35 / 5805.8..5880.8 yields 0.034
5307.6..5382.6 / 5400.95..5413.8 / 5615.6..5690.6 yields 0.090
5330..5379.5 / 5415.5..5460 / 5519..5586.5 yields 0.028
